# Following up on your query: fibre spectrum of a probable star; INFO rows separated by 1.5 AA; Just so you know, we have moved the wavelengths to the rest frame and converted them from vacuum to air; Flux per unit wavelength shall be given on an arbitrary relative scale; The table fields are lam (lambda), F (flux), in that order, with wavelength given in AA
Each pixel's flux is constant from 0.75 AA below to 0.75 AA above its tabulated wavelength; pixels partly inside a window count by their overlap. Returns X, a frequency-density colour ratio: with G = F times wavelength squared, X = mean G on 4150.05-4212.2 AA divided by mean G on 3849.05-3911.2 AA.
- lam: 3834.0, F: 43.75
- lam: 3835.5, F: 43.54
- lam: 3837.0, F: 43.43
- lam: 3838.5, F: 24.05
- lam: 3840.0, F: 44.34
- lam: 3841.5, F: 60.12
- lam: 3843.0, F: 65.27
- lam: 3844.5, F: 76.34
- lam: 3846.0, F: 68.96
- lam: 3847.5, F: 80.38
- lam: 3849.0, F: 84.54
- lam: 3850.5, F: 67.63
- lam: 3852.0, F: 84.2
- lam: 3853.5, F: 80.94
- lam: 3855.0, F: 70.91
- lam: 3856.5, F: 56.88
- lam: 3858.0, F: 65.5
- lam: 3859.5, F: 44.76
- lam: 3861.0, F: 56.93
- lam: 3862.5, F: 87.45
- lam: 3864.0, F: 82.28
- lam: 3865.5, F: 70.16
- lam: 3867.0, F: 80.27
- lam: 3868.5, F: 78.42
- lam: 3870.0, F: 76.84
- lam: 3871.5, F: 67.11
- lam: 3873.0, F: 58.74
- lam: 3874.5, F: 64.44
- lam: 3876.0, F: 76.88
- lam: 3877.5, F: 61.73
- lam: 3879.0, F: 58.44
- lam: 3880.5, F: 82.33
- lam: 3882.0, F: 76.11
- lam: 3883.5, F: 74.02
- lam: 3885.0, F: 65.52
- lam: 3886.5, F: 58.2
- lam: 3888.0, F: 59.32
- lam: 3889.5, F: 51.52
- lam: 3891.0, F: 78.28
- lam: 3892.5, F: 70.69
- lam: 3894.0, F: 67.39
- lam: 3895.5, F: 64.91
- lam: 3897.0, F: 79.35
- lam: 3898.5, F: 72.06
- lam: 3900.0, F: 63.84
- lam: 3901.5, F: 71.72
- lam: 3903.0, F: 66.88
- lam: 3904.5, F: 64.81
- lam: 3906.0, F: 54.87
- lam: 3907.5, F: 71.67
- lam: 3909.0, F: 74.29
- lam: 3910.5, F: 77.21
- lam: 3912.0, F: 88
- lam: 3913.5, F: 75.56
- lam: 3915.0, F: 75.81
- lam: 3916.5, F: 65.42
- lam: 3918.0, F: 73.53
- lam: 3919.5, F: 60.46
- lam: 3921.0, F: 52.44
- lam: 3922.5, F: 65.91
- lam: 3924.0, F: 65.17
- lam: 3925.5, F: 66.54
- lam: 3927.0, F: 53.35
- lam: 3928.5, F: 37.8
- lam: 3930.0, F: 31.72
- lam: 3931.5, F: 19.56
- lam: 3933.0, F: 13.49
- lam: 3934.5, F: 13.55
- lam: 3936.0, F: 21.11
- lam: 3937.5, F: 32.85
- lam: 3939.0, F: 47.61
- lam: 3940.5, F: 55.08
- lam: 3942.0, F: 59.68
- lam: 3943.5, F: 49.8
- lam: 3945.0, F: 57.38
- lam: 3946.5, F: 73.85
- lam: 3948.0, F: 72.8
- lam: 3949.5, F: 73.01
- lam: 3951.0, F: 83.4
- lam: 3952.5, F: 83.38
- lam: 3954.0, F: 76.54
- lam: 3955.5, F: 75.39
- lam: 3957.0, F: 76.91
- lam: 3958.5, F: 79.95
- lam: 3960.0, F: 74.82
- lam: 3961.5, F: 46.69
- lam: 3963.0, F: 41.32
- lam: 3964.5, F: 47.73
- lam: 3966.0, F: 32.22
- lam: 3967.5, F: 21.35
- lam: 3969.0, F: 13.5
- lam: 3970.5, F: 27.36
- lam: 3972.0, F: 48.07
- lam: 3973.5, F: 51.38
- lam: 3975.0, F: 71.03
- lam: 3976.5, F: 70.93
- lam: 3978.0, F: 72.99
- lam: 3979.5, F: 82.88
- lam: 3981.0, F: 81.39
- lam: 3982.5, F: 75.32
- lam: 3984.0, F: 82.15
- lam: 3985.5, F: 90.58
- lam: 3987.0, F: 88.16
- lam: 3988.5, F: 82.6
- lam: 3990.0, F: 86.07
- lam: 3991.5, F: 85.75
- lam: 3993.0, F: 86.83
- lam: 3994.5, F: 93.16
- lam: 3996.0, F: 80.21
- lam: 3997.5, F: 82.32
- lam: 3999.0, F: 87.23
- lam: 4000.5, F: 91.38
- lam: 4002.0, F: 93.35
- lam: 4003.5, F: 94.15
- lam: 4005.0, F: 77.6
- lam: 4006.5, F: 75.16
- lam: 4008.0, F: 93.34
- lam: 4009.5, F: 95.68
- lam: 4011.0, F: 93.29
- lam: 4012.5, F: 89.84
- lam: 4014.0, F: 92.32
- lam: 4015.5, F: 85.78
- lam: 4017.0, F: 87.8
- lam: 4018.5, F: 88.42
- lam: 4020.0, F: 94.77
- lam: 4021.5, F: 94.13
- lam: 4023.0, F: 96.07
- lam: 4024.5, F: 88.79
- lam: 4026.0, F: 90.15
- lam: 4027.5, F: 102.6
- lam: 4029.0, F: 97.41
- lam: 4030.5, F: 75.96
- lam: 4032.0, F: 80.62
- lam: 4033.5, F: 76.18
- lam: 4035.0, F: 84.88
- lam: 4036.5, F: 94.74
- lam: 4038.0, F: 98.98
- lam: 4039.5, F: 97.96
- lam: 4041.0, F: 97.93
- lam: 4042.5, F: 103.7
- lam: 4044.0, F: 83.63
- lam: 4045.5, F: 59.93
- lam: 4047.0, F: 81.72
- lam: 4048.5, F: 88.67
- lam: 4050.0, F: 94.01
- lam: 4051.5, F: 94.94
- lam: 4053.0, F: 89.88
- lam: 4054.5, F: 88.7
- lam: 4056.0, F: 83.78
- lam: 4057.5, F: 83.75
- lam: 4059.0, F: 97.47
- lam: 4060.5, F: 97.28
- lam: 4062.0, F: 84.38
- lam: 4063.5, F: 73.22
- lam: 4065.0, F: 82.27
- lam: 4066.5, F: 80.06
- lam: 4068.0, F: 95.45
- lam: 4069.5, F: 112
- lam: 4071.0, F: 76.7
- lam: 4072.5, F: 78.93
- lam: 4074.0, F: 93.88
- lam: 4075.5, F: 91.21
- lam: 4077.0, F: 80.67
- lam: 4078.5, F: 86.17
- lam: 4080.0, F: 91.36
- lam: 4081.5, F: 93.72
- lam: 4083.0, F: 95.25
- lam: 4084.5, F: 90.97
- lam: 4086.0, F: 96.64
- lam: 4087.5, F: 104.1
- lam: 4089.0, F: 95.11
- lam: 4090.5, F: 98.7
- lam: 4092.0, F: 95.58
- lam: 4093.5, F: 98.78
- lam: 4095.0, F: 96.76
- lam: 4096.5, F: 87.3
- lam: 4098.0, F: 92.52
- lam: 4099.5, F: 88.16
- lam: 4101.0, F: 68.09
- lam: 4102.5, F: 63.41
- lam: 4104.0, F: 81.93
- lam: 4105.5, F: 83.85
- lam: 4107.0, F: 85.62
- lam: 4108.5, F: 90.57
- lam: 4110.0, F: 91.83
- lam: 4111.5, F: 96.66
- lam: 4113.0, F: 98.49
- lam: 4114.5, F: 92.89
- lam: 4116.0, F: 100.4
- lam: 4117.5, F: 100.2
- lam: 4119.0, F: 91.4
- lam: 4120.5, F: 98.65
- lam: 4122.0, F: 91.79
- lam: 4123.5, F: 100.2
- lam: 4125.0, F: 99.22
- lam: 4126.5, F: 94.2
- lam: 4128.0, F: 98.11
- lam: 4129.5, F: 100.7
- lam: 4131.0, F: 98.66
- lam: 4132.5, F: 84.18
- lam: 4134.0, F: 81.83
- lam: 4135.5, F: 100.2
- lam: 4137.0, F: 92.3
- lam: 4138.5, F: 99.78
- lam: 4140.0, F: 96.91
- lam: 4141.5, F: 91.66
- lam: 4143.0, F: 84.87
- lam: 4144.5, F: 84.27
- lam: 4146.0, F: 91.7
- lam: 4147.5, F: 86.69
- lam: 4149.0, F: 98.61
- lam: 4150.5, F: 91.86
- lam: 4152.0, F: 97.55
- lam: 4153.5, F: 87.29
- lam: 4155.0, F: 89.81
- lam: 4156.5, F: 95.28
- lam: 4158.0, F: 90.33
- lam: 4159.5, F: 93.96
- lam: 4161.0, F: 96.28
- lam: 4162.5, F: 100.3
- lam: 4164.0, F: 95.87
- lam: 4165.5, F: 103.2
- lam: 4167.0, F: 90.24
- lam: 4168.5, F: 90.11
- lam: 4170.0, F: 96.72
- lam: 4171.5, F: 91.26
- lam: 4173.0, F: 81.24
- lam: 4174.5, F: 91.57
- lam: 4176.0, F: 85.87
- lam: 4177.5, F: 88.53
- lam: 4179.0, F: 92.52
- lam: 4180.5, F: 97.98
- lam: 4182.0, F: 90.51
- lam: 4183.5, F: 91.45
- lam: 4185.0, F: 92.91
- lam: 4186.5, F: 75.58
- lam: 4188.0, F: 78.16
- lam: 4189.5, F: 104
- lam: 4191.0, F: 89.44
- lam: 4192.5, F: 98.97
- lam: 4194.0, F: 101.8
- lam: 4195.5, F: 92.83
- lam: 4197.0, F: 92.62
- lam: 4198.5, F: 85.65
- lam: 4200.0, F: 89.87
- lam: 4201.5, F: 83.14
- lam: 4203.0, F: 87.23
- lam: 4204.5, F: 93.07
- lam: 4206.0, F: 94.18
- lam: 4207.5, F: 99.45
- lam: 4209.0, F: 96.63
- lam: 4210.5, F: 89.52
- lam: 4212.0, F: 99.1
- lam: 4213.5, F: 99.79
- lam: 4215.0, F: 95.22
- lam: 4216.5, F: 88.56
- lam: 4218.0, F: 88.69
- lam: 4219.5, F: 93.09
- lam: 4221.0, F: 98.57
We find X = 1.5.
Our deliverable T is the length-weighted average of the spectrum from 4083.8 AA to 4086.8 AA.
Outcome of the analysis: 94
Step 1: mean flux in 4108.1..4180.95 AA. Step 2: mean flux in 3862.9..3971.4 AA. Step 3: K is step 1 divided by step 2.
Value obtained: 1.5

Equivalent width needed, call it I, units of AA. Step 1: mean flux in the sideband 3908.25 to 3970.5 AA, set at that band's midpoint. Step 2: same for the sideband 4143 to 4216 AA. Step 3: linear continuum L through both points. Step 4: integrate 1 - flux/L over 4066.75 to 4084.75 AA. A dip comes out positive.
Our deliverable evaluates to -3.2 AA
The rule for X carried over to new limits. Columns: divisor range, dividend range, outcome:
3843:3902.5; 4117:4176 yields 1.53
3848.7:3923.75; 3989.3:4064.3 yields 1.37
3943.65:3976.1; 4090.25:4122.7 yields 1.67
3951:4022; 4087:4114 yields 1.26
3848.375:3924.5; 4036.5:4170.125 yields 1.47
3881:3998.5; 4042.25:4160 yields 1.54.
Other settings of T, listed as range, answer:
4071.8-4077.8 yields 86.2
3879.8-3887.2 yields 71.2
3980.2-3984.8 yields 79.8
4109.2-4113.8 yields 95.6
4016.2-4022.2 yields 91.2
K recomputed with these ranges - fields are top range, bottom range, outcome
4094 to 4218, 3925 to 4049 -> 1.27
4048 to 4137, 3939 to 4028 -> 1.21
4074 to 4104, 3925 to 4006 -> 1.42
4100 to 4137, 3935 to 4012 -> 1.32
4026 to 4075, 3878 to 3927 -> 1.30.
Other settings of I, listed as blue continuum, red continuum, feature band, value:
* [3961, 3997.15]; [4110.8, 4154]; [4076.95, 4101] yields -1.91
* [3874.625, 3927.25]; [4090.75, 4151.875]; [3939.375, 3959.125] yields 0.92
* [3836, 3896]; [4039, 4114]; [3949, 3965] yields 1.52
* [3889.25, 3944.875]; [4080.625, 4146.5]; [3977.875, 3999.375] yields -4.06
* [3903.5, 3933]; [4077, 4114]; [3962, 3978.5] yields 5.85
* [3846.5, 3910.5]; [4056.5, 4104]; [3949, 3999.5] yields 6.38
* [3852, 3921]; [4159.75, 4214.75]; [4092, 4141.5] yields -2.85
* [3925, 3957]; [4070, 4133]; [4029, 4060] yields -4.14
